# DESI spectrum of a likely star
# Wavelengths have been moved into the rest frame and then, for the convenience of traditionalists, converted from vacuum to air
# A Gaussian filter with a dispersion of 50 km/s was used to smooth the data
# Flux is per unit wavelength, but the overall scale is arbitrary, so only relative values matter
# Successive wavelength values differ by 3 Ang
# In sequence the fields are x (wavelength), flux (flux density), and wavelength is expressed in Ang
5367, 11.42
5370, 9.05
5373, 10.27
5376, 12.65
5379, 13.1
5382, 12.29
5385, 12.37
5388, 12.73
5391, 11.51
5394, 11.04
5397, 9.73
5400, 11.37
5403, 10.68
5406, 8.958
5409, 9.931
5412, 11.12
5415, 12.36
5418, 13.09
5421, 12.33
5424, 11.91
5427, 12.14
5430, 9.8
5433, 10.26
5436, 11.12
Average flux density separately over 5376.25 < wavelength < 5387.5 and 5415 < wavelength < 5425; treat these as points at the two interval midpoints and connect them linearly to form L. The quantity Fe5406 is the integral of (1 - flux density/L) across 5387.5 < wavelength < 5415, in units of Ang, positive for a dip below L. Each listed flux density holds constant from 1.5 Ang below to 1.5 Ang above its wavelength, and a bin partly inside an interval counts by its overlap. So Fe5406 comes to 3.8 Ang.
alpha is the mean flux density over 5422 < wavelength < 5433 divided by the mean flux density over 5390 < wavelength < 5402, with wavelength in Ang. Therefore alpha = 1.0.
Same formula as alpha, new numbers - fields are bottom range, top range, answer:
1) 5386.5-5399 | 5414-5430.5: 1.07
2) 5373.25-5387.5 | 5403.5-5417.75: 0.87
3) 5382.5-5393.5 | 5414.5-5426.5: 1.02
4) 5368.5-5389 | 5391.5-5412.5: 0.89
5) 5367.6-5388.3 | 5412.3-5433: 1.01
